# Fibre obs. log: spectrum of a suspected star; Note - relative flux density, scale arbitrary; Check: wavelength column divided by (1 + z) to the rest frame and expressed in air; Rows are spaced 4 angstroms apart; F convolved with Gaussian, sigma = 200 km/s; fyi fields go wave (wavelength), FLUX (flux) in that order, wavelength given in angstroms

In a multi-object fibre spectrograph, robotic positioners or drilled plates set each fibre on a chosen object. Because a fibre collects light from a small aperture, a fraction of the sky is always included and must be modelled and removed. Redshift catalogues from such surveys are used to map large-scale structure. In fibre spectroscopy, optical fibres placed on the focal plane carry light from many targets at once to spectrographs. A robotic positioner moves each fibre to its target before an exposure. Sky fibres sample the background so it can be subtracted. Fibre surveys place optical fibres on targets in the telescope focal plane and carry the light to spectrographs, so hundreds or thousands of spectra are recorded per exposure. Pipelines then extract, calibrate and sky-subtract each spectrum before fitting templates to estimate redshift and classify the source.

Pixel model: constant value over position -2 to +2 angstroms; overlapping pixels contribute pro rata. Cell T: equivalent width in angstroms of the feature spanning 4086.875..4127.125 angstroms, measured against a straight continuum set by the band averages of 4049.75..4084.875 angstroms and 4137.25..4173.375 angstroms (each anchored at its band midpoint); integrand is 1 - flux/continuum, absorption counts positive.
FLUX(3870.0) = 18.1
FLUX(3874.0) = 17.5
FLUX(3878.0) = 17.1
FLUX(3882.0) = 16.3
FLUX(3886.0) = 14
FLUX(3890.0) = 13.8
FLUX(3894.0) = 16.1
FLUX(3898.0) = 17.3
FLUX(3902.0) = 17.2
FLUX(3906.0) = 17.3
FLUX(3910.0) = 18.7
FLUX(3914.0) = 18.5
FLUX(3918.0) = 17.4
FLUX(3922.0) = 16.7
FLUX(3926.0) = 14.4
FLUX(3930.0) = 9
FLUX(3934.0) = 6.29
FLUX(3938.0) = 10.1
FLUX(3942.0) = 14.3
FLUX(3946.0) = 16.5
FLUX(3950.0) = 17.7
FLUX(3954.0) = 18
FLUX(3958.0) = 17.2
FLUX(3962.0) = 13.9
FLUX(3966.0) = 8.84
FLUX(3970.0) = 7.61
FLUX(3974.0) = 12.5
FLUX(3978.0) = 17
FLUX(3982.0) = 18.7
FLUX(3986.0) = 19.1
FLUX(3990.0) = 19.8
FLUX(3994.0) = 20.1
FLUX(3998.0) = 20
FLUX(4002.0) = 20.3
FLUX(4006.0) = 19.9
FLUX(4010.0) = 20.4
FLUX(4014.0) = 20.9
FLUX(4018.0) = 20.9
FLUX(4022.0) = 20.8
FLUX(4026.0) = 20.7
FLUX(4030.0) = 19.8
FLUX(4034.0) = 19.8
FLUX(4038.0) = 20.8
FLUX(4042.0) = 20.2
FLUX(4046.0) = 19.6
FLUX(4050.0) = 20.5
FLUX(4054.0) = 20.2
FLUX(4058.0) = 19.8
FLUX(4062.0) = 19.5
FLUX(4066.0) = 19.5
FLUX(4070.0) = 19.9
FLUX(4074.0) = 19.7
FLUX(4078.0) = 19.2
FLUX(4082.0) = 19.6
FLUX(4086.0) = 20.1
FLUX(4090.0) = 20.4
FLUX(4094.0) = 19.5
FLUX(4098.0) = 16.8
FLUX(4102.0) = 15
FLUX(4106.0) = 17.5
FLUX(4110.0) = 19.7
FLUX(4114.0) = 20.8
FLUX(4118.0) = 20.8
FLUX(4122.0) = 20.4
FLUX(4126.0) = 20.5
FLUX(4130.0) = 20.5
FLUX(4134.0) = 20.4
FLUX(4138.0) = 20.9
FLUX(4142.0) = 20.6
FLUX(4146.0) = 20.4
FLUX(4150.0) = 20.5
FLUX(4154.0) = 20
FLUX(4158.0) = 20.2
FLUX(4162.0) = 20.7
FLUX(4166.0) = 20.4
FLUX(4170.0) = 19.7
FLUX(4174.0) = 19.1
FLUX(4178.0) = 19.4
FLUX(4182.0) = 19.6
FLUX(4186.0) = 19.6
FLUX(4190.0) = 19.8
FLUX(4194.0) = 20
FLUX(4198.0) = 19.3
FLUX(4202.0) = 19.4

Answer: 1.73 angstroms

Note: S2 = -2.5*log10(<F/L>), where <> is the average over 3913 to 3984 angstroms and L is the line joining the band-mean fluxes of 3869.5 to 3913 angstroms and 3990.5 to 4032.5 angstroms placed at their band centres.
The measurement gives 0.29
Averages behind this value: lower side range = 16.7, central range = 14.1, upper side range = 20.4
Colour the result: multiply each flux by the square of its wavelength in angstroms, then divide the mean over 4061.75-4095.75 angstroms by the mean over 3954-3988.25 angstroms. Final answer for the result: 1.4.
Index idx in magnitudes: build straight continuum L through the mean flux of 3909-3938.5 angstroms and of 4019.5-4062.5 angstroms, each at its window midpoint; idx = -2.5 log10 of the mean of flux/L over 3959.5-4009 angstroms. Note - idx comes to 0.05 mag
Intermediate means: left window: 13.9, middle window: 16.6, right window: 20.2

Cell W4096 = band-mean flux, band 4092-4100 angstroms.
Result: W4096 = 18.1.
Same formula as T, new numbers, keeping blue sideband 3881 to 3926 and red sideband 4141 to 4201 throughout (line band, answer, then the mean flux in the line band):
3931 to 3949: 5.36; 12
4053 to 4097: -2.26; 19.7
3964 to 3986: 5.04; 13.5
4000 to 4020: -2.87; 20.5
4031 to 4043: -1.30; 20.2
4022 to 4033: -1.32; 20.3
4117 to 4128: -0.70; 20.5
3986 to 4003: -2.12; 19.9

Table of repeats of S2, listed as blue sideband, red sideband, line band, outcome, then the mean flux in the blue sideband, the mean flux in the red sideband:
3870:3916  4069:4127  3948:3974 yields 0.266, 16.8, 19.3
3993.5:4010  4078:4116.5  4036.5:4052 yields -0.038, 20.1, 18.9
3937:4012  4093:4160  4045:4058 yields -0.113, 16.5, 19.7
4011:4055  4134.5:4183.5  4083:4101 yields 0.071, 20.4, 20.1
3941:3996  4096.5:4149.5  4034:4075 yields -0.117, 15.8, 19.6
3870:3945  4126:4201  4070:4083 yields -0.065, 15.2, 20.1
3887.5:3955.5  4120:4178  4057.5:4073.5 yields -0.071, 15.2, 20.3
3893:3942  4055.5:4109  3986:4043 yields -0.173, 14.9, 19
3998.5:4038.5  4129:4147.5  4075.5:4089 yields 0.043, 20.4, 20.6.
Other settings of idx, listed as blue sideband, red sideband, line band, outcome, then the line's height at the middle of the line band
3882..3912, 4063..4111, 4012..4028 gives -0.158 mag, 18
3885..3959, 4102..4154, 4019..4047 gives -0.140 mag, 17.8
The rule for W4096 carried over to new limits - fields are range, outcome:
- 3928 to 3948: 11.2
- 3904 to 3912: 18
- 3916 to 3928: 16.2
